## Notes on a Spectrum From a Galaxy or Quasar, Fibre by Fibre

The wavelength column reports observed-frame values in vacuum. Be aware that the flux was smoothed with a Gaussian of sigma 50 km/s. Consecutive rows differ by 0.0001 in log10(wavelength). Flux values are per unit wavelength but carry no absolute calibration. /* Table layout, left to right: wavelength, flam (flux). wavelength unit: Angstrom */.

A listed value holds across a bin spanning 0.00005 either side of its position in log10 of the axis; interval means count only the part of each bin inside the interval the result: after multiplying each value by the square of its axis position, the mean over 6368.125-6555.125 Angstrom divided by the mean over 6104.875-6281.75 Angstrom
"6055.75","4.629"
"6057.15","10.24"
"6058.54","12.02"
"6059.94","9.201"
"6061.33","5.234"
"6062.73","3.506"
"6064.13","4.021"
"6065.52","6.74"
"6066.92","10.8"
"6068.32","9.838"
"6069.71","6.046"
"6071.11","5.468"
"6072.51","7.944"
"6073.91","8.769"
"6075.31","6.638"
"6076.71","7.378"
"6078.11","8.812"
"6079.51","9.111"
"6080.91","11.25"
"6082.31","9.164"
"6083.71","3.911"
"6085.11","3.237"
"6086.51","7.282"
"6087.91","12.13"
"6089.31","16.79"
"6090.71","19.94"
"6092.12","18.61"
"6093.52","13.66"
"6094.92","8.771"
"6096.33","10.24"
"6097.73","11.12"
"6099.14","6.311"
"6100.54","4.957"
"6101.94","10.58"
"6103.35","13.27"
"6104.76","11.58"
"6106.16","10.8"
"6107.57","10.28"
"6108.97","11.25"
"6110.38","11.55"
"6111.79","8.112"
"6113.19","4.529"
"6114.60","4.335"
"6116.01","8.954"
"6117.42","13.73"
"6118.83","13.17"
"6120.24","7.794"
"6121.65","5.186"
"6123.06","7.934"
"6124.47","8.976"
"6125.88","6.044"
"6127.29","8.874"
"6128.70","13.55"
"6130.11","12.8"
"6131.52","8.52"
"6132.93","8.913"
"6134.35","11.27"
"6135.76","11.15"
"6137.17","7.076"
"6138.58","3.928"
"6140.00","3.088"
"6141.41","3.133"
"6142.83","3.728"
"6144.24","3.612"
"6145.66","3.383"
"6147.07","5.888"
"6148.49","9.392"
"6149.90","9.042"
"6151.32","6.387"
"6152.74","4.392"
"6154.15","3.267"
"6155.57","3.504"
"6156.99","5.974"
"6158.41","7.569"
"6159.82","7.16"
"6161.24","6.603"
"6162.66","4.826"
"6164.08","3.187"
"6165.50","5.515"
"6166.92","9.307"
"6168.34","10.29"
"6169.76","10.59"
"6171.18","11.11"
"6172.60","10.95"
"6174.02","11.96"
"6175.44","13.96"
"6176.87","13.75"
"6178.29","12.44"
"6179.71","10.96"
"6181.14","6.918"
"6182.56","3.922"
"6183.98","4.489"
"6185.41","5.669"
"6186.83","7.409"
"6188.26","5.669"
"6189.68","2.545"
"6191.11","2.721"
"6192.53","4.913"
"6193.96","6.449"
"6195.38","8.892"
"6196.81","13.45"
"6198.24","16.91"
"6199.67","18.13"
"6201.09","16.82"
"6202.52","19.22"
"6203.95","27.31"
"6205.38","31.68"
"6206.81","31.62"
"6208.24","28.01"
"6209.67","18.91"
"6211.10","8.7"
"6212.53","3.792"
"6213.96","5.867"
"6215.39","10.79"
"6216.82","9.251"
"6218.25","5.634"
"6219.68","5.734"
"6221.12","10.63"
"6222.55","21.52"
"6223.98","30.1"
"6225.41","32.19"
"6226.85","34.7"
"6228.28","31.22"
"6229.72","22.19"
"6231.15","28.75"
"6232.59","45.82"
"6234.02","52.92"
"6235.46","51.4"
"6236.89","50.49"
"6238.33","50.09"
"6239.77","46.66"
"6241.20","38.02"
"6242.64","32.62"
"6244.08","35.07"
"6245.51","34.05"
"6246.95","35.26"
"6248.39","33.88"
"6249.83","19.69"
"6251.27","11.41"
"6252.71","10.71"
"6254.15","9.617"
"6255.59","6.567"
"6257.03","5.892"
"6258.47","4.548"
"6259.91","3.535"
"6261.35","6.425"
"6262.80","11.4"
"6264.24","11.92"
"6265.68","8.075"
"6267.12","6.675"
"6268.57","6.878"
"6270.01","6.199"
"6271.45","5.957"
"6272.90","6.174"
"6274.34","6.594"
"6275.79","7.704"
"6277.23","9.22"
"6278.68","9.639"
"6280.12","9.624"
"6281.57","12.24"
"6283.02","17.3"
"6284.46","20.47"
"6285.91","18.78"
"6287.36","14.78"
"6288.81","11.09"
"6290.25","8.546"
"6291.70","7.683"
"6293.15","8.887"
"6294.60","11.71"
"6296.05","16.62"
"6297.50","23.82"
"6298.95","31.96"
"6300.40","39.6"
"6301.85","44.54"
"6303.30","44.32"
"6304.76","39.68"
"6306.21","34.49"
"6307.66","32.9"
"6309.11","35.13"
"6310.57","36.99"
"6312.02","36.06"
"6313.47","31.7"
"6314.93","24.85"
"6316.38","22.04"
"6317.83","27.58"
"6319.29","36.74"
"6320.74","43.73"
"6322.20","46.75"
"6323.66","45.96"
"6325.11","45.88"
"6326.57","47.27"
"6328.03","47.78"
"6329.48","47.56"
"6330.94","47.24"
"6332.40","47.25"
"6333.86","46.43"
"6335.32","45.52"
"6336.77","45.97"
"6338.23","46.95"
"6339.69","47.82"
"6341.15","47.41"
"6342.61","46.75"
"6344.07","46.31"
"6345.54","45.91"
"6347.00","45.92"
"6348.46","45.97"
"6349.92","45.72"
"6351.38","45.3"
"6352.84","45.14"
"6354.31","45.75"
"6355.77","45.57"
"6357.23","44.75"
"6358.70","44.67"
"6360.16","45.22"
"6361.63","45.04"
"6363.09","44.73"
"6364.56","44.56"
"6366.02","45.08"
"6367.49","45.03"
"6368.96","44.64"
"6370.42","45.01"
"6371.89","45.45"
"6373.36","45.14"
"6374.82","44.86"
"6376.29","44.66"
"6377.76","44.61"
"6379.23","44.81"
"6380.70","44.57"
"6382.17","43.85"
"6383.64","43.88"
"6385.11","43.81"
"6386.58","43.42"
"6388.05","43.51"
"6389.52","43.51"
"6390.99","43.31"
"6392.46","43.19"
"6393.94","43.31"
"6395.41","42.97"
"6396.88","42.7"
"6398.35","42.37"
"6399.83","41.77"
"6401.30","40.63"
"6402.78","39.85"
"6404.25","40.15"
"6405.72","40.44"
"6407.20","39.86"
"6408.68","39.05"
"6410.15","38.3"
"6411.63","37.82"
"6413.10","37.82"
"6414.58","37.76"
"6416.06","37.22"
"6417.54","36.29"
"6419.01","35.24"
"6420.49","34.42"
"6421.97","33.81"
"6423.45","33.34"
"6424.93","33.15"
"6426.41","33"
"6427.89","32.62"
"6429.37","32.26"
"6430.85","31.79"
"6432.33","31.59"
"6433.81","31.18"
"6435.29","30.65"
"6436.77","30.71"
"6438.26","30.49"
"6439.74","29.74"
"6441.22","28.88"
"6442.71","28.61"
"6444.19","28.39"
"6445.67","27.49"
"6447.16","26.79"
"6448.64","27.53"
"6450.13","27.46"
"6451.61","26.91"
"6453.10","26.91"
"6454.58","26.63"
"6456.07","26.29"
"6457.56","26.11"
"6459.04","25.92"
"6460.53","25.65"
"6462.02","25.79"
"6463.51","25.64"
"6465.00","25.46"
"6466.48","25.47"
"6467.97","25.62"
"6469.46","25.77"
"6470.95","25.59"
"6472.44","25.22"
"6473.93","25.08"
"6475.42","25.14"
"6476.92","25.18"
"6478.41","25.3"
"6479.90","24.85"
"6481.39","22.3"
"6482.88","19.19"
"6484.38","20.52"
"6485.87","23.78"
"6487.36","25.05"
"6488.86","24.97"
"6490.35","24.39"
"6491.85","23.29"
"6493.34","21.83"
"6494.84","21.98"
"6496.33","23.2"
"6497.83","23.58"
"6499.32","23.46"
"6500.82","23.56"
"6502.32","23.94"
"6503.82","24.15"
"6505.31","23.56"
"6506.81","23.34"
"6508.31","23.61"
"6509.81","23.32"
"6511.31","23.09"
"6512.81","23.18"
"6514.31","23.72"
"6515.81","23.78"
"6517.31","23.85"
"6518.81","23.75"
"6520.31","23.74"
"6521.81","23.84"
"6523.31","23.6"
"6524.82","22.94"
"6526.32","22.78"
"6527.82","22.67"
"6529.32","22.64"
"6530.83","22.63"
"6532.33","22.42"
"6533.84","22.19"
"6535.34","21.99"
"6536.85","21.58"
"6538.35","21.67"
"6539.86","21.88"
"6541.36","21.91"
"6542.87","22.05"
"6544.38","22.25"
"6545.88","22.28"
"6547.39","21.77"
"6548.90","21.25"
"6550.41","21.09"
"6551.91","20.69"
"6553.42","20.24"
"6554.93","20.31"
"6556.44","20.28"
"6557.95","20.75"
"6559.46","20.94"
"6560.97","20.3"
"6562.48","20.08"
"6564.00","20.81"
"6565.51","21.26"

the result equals 2.4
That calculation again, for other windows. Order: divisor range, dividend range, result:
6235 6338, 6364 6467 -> 1.44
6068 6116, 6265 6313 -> 2.16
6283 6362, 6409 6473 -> 0.85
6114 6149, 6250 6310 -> 2.13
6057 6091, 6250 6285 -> 1.14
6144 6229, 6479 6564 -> 2.14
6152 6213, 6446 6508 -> 2.51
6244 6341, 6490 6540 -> 0.99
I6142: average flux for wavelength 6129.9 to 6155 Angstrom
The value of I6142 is 6.47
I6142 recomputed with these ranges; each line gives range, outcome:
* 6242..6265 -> 17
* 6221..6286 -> 21.2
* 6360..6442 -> 39.5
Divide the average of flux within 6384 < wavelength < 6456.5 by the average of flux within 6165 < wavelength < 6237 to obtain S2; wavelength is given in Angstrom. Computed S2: 2.11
